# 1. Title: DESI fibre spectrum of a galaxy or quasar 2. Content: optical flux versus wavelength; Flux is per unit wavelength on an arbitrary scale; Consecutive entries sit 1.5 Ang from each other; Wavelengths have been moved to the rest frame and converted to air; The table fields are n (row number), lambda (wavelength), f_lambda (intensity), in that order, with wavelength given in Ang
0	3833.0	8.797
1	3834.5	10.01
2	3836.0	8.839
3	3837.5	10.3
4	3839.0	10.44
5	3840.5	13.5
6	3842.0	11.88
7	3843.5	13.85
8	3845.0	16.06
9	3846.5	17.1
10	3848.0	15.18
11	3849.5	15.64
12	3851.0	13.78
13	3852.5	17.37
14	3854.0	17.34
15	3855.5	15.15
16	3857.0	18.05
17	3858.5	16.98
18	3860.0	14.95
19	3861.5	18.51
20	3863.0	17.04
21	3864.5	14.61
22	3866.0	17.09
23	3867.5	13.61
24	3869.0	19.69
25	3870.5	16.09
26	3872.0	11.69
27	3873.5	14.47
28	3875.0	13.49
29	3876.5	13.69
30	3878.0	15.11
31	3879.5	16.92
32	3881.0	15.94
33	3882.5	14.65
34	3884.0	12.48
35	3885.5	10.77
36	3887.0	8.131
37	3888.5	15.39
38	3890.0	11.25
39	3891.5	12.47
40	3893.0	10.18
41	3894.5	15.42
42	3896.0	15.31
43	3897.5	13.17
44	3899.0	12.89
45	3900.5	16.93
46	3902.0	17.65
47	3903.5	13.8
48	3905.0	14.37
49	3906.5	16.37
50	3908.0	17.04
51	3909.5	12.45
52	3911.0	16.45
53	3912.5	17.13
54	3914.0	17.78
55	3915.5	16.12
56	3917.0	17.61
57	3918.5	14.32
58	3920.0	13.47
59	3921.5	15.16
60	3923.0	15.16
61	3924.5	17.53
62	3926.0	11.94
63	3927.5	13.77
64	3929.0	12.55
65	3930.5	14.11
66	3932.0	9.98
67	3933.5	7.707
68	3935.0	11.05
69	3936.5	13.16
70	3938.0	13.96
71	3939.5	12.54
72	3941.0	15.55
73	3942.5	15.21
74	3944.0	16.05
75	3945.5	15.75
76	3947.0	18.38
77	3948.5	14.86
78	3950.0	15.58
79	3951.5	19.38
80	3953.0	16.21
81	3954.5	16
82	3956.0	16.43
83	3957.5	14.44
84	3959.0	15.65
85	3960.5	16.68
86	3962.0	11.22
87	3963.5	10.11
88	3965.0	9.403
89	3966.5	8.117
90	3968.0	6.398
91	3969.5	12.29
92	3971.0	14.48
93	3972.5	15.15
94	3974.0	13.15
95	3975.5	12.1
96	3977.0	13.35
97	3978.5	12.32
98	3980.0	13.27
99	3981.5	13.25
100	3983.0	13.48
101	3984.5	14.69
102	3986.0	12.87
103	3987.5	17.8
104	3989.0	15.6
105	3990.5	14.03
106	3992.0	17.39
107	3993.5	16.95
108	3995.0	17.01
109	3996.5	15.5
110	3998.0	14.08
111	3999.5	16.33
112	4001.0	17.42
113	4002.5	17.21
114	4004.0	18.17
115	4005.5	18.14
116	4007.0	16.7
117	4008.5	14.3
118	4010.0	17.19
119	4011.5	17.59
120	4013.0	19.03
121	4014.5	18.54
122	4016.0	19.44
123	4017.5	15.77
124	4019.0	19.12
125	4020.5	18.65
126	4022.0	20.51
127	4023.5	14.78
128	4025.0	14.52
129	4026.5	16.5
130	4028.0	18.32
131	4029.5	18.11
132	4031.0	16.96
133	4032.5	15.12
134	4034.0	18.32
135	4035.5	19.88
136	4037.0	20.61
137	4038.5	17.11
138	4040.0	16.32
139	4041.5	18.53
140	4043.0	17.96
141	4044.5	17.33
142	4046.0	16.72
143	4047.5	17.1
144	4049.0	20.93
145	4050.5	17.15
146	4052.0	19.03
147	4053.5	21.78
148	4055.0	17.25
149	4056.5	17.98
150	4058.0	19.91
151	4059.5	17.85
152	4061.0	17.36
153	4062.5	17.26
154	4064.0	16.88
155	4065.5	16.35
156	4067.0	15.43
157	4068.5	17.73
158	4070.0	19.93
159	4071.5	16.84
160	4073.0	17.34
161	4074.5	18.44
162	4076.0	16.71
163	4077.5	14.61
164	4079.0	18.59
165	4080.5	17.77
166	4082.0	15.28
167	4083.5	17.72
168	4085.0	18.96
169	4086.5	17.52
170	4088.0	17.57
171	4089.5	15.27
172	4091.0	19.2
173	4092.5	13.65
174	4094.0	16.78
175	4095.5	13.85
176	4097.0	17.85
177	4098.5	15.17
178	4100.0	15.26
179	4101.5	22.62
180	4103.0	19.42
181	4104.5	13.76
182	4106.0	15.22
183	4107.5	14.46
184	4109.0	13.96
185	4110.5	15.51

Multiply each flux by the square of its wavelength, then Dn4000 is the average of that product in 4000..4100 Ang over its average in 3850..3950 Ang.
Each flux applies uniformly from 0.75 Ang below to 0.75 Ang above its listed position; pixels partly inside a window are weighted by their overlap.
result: 1.28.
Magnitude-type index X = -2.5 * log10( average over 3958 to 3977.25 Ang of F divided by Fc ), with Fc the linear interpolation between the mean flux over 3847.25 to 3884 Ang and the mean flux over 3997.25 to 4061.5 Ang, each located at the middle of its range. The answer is 0.359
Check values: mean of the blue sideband 15.6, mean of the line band 12.2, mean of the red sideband 17.7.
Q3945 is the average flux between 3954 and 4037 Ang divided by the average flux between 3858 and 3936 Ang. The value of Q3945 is 1.07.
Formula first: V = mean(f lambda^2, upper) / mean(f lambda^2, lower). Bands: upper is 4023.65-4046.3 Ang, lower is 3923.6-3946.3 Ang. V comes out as 1.4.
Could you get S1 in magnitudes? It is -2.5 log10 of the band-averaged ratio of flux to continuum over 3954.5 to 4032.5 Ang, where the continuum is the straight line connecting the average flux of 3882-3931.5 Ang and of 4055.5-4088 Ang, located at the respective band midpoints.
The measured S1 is 0.05 mag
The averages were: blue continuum 14.3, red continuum 17.5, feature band 15.3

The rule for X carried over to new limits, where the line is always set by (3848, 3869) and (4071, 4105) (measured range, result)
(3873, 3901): 0.20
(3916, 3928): 0.11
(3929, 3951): 0.19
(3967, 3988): 0.26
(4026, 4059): -0.08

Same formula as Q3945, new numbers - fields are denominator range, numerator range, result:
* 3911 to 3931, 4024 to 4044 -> 1.15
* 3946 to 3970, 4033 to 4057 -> 1.32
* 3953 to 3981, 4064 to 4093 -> 1.33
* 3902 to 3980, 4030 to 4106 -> 1.24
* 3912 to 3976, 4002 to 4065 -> 1.27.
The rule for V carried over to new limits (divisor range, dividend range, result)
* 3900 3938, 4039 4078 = 1.31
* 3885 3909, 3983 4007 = 1.23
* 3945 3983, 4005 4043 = 1.32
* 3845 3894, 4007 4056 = 1.30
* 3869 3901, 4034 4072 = 1.43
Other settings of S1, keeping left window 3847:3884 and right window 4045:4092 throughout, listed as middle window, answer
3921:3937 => 0.254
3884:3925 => 0.107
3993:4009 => 0.029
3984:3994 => 0.085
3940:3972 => 0.166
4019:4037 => -0.022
